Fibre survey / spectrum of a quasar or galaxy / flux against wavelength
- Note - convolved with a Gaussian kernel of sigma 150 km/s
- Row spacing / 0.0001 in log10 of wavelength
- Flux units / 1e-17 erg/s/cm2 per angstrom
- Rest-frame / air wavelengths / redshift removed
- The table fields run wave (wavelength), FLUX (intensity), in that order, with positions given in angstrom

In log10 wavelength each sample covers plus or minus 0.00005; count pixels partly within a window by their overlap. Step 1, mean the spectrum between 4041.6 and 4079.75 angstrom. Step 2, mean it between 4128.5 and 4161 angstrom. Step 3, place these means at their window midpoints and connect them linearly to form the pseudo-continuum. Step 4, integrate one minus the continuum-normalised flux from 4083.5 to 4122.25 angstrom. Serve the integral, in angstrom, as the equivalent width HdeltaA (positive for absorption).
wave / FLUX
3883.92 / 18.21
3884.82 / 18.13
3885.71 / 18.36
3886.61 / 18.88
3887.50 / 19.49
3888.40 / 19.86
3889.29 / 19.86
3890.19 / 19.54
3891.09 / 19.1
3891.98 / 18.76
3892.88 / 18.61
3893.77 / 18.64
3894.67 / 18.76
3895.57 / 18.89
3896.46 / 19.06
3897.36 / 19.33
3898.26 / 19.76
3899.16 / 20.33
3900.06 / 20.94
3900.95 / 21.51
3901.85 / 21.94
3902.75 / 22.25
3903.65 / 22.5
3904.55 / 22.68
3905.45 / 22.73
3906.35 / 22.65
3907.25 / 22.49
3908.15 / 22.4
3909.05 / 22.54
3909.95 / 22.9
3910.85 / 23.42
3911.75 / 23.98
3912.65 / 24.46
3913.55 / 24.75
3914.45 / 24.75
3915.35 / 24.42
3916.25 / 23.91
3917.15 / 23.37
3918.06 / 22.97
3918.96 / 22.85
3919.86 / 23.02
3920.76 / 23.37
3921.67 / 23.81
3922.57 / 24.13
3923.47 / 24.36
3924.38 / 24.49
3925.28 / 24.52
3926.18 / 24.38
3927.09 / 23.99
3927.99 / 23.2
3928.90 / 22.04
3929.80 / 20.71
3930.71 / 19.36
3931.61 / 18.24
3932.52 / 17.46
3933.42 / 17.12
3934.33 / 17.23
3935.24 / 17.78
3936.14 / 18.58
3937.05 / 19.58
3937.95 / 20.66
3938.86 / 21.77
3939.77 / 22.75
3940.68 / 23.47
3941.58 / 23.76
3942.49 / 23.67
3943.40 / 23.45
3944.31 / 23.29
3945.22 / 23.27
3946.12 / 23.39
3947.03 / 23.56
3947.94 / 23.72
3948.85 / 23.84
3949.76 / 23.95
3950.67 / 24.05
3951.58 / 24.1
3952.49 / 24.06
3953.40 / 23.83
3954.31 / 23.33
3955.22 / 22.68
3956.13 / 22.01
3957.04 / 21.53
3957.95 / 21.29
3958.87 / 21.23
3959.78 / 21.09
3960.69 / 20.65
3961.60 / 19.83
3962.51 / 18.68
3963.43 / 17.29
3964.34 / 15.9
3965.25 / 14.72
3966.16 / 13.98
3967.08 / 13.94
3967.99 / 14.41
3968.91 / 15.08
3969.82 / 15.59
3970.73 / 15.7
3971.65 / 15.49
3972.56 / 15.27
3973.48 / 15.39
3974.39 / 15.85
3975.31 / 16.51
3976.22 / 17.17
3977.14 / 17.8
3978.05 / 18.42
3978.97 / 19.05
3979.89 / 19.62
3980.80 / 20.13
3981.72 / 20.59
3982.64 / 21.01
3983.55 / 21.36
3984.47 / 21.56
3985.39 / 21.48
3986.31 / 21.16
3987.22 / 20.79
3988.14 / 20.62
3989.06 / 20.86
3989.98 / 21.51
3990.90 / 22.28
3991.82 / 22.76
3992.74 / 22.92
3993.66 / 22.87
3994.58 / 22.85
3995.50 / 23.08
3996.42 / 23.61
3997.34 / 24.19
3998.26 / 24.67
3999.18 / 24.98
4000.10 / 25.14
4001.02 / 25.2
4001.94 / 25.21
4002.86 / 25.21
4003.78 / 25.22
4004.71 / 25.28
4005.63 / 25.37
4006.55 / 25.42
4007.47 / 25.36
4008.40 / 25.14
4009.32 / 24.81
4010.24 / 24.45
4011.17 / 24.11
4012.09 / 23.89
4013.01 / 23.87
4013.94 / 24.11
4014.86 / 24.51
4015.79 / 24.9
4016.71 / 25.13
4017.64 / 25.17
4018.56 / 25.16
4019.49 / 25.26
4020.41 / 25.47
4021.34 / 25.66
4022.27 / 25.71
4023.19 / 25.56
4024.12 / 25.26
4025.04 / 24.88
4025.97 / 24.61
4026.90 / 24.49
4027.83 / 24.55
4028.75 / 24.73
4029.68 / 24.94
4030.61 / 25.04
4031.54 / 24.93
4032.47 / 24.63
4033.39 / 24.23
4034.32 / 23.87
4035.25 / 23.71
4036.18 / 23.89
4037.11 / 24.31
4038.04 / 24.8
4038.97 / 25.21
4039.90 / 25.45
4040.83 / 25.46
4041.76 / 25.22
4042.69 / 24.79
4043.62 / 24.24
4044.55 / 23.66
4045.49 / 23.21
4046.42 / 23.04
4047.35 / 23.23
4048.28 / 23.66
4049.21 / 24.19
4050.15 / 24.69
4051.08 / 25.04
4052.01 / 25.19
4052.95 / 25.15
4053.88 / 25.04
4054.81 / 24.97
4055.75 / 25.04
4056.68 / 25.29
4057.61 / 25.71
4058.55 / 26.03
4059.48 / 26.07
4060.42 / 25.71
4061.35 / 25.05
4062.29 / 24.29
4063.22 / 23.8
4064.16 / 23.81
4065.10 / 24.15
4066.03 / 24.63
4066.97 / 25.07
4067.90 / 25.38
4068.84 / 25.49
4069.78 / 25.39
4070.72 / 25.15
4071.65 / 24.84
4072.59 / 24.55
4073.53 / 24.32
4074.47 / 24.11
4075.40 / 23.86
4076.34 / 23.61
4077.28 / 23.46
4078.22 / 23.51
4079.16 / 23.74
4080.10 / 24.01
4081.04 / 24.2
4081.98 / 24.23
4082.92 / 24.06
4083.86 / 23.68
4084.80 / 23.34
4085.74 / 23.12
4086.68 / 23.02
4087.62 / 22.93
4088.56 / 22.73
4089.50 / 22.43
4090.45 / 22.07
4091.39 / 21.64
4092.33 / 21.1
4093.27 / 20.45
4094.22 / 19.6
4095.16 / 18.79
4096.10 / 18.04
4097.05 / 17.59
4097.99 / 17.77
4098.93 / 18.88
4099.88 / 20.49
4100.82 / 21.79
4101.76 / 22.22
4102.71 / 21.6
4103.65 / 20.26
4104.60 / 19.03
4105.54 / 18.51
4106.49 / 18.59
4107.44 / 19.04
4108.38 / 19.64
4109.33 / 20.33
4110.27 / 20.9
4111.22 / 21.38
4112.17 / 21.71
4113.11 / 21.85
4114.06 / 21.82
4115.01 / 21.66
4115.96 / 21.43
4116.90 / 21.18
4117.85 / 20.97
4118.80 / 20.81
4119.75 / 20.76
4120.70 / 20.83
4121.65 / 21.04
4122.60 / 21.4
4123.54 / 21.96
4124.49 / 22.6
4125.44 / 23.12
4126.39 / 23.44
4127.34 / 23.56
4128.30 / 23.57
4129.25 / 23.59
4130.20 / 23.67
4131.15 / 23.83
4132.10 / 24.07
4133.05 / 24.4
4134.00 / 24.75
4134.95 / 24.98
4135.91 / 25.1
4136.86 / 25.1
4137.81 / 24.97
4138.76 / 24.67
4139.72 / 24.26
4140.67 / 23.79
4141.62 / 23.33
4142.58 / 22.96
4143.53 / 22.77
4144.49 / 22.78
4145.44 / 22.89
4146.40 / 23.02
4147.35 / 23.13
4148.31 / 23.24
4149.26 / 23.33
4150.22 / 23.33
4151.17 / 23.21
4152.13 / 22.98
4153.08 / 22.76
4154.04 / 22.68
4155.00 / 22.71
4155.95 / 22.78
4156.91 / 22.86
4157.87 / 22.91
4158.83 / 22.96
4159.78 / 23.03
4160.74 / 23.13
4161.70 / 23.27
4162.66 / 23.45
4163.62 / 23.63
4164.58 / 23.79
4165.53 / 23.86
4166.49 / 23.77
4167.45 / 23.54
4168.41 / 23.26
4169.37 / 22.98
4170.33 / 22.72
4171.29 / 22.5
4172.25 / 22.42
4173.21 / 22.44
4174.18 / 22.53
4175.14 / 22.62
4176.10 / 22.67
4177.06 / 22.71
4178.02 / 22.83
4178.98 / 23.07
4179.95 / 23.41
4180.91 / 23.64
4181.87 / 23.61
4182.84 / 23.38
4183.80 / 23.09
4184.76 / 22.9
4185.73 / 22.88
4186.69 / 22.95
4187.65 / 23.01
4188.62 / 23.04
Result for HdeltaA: 5.16 angstrom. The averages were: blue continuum 24.6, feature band 20.8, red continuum 23.5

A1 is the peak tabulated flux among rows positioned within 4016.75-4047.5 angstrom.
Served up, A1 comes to 25.71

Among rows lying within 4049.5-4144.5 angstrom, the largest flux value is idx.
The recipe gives 26.07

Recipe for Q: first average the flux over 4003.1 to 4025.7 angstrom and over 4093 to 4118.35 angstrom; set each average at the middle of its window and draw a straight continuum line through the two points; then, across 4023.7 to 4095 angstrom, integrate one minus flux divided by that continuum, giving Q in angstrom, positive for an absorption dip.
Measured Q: -4.9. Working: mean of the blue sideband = 25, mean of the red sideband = 20.2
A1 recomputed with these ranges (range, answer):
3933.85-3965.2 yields 24.1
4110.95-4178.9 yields 25.1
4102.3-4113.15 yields 21.85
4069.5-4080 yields 25.39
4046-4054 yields 25.19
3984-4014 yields 25.42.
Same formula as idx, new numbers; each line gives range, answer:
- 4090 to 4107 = 22.22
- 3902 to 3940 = 24.75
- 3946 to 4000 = 24.98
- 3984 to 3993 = 22.92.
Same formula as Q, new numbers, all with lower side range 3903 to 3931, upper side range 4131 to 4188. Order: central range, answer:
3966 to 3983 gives 4.6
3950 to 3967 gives 2.1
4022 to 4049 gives -1.4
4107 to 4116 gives 0.9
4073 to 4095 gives 0.3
